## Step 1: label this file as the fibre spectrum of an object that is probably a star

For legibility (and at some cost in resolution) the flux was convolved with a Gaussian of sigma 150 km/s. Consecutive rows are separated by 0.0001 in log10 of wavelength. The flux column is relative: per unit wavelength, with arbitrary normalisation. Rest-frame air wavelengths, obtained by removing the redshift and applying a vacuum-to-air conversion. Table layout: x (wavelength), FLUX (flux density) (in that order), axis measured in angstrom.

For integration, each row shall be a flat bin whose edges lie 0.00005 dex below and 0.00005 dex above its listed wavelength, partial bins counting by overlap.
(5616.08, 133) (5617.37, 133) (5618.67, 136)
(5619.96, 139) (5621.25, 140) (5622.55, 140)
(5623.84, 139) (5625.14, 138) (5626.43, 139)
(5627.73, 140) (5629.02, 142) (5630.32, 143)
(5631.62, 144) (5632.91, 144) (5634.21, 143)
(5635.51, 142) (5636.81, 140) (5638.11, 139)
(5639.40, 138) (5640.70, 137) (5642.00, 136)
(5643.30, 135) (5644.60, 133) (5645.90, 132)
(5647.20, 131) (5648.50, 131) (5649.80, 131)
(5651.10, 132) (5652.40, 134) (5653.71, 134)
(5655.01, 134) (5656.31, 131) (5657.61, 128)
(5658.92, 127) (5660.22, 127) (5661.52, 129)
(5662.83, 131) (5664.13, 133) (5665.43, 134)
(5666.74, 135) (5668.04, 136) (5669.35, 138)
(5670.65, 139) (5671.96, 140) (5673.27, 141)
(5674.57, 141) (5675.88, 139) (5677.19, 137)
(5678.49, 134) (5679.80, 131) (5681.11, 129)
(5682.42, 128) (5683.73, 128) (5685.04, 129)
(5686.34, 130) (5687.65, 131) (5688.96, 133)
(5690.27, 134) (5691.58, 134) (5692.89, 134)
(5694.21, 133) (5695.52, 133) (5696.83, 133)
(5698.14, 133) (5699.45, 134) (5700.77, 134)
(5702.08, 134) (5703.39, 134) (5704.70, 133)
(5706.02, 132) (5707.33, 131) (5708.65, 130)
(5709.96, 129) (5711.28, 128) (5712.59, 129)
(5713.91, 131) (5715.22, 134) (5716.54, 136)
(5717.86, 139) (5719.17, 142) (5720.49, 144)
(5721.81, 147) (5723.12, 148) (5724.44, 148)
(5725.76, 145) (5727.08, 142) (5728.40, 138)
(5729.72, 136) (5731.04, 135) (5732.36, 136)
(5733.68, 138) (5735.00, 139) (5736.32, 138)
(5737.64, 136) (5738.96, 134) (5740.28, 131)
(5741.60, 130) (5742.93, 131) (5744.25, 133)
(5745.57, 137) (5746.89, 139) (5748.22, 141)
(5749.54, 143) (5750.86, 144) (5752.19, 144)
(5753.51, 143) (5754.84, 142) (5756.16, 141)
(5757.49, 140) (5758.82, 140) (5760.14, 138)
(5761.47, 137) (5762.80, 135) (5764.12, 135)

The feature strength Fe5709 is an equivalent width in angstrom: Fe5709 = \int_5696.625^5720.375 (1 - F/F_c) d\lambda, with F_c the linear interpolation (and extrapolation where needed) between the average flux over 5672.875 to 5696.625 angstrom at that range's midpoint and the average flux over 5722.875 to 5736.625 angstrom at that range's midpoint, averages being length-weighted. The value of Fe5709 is 0.60 angstrom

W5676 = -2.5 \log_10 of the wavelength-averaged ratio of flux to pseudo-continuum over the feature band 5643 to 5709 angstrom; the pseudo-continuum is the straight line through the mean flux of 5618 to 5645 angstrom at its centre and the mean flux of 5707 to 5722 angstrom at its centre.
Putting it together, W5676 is 0.03 mag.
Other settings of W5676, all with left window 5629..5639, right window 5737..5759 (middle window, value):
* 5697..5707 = 0.05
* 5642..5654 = 0.07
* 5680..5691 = 0.08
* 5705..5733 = 0.02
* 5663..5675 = 0.03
